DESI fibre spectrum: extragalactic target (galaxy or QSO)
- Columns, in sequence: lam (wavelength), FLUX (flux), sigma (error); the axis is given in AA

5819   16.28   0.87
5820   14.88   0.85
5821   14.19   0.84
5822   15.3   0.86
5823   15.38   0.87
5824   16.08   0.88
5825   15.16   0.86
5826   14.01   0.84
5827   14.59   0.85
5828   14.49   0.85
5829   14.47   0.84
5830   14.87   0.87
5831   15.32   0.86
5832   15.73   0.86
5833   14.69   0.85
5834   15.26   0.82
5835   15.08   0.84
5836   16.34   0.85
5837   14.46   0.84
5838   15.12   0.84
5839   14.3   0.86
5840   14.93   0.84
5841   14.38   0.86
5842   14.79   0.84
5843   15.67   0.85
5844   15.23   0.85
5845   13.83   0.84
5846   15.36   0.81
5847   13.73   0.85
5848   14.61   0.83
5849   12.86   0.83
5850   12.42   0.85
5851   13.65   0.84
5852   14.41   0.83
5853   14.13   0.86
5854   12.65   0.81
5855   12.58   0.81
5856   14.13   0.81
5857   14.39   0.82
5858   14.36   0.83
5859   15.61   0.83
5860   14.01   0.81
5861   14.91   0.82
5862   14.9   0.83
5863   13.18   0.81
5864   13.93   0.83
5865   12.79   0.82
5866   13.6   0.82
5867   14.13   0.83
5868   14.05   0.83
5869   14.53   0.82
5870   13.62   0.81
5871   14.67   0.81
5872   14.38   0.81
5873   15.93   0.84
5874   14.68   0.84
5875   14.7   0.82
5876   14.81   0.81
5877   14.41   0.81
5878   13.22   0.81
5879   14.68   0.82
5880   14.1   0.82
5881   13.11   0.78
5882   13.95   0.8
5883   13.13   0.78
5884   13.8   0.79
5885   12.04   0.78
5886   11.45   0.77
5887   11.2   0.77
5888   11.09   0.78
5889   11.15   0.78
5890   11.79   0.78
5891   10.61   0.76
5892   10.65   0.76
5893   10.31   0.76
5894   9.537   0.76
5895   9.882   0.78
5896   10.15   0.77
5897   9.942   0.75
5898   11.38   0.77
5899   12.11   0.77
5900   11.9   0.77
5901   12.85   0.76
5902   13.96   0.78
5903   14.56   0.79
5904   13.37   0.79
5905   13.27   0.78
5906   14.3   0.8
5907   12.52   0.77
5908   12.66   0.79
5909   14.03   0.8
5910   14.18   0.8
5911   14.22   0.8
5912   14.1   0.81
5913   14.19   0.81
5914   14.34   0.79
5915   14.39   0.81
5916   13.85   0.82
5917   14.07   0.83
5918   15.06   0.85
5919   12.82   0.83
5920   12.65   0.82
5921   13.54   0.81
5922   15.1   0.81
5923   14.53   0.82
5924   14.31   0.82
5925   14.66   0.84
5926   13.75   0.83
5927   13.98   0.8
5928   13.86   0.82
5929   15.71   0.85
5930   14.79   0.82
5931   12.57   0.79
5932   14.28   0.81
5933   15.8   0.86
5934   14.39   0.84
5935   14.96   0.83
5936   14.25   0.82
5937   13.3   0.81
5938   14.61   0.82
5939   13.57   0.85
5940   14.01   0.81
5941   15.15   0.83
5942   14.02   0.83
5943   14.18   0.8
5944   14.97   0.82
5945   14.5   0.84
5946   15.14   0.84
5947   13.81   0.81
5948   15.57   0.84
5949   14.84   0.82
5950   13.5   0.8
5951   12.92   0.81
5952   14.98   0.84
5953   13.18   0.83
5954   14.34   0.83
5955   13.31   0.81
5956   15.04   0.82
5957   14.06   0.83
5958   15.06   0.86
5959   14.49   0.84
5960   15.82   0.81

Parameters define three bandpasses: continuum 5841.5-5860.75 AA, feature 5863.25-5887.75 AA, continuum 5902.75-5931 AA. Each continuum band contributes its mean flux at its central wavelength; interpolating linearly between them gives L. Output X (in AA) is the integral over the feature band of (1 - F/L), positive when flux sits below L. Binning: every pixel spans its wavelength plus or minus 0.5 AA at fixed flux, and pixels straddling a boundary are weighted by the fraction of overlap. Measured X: 0.6 AA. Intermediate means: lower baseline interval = 14.1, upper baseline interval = 14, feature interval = 13.8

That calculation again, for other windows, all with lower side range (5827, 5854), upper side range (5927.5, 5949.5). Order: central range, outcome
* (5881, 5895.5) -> 2.99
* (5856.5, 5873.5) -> 0.30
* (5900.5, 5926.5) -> 1.08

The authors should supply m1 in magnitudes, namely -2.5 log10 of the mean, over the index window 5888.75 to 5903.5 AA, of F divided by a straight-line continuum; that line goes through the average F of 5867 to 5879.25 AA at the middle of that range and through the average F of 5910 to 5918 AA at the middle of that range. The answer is 0.25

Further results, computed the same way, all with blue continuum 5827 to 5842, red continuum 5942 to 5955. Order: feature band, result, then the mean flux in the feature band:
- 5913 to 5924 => 0.03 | 14.1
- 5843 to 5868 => 0.06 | 14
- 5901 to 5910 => 0.07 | 13.6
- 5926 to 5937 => 0.00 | 14.4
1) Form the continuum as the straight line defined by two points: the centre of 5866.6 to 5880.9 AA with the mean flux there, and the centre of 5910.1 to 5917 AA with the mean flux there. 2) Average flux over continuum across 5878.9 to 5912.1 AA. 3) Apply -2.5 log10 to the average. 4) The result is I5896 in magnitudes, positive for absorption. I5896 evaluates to 0.156 mag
